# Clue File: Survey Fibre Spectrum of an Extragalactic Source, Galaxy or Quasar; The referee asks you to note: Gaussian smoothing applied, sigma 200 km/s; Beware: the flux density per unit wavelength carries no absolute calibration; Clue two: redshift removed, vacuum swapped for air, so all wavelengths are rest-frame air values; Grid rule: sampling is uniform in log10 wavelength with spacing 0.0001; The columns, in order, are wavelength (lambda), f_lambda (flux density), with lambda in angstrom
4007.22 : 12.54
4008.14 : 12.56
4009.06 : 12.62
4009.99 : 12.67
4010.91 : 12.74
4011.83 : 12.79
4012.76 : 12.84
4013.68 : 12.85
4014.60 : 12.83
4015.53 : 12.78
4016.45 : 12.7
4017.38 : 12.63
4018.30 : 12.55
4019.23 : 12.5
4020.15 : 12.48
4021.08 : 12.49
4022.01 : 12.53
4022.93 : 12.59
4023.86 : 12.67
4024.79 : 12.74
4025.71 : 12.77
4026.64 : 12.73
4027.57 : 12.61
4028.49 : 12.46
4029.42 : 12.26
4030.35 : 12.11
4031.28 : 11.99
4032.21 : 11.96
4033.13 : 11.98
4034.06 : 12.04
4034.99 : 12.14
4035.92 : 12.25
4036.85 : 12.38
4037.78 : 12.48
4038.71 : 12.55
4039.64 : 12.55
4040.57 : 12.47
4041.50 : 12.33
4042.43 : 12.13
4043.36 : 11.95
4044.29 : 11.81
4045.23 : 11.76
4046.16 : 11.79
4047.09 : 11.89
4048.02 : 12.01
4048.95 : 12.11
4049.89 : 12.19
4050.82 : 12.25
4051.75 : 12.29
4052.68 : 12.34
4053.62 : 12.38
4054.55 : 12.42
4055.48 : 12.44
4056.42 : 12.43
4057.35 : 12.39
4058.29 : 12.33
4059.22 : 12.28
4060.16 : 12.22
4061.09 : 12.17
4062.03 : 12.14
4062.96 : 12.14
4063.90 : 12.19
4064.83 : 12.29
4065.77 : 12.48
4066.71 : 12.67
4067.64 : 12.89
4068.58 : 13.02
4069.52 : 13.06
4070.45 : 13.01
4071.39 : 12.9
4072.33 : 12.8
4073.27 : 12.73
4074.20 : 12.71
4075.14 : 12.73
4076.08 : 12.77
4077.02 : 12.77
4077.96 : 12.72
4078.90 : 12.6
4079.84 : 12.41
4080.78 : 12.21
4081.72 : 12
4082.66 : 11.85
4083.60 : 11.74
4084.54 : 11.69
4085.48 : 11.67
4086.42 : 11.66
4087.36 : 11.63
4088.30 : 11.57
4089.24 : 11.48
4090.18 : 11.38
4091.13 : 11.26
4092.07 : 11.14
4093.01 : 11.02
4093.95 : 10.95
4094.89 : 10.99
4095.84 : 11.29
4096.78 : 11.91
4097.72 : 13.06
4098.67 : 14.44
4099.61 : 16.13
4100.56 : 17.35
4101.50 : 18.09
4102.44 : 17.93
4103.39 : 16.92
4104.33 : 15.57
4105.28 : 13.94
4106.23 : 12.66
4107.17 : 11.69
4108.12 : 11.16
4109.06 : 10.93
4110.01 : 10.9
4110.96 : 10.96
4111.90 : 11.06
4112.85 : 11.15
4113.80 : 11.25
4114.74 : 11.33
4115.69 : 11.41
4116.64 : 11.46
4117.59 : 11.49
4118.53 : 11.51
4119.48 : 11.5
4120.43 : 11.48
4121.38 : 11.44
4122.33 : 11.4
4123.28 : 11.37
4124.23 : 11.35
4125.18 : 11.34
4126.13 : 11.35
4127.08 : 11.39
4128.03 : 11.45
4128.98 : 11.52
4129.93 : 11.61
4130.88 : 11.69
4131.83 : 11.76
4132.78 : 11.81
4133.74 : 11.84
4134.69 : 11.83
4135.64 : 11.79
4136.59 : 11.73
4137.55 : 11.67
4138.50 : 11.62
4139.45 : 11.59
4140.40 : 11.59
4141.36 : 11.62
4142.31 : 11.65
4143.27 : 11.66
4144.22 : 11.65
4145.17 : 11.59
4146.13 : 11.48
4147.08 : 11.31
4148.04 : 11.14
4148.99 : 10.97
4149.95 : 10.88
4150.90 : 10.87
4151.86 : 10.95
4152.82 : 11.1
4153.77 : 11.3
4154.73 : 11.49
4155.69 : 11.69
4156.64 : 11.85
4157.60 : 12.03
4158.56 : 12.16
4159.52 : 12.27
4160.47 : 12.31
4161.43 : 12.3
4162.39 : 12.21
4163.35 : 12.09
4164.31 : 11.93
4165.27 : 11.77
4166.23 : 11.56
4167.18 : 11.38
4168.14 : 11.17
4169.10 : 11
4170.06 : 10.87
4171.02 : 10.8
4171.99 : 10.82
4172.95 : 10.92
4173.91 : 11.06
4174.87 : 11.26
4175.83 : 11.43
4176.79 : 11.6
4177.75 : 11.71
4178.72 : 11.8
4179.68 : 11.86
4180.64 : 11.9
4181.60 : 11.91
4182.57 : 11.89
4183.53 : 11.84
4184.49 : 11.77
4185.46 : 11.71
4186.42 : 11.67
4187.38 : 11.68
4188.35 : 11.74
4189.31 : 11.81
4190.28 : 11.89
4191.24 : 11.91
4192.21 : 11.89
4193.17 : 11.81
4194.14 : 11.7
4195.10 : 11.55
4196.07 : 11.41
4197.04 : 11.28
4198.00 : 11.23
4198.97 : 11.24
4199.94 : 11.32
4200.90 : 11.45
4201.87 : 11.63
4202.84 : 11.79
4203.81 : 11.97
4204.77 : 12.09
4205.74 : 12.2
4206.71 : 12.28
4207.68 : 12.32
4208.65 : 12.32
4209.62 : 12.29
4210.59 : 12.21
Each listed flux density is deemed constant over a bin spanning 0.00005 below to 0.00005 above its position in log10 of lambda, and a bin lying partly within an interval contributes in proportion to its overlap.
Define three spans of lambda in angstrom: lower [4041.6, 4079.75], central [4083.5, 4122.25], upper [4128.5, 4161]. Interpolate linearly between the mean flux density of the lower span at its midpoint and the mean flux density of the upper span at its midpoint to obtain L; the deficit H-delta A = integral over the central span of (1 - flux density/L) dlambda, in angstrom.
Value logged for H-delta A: -1.3 angstrom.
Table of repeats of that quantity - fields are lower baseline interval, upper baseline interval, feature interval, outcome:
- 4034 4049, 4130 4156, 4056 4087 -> -1.2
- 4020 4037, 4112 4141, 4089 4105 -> -2.5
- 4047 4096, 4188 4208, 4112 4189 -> 2.3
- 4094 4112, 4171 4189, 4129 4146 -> 1.3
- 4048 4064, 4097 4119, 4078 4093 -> 1.2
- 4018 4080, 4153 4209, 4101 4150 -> 0.1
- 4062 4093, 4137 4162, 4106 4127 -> 0.9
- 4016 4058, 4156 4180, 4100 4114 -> -1.8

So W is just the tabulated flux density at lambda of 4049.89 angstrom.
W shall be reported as 12.19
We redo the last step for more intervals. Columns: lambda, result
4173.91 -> 11.06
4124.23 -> 11.35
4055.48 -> 12.44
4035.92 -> 12.25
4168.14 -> 11.17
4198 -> 11.23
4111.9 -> 11.06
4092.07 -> 11.14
